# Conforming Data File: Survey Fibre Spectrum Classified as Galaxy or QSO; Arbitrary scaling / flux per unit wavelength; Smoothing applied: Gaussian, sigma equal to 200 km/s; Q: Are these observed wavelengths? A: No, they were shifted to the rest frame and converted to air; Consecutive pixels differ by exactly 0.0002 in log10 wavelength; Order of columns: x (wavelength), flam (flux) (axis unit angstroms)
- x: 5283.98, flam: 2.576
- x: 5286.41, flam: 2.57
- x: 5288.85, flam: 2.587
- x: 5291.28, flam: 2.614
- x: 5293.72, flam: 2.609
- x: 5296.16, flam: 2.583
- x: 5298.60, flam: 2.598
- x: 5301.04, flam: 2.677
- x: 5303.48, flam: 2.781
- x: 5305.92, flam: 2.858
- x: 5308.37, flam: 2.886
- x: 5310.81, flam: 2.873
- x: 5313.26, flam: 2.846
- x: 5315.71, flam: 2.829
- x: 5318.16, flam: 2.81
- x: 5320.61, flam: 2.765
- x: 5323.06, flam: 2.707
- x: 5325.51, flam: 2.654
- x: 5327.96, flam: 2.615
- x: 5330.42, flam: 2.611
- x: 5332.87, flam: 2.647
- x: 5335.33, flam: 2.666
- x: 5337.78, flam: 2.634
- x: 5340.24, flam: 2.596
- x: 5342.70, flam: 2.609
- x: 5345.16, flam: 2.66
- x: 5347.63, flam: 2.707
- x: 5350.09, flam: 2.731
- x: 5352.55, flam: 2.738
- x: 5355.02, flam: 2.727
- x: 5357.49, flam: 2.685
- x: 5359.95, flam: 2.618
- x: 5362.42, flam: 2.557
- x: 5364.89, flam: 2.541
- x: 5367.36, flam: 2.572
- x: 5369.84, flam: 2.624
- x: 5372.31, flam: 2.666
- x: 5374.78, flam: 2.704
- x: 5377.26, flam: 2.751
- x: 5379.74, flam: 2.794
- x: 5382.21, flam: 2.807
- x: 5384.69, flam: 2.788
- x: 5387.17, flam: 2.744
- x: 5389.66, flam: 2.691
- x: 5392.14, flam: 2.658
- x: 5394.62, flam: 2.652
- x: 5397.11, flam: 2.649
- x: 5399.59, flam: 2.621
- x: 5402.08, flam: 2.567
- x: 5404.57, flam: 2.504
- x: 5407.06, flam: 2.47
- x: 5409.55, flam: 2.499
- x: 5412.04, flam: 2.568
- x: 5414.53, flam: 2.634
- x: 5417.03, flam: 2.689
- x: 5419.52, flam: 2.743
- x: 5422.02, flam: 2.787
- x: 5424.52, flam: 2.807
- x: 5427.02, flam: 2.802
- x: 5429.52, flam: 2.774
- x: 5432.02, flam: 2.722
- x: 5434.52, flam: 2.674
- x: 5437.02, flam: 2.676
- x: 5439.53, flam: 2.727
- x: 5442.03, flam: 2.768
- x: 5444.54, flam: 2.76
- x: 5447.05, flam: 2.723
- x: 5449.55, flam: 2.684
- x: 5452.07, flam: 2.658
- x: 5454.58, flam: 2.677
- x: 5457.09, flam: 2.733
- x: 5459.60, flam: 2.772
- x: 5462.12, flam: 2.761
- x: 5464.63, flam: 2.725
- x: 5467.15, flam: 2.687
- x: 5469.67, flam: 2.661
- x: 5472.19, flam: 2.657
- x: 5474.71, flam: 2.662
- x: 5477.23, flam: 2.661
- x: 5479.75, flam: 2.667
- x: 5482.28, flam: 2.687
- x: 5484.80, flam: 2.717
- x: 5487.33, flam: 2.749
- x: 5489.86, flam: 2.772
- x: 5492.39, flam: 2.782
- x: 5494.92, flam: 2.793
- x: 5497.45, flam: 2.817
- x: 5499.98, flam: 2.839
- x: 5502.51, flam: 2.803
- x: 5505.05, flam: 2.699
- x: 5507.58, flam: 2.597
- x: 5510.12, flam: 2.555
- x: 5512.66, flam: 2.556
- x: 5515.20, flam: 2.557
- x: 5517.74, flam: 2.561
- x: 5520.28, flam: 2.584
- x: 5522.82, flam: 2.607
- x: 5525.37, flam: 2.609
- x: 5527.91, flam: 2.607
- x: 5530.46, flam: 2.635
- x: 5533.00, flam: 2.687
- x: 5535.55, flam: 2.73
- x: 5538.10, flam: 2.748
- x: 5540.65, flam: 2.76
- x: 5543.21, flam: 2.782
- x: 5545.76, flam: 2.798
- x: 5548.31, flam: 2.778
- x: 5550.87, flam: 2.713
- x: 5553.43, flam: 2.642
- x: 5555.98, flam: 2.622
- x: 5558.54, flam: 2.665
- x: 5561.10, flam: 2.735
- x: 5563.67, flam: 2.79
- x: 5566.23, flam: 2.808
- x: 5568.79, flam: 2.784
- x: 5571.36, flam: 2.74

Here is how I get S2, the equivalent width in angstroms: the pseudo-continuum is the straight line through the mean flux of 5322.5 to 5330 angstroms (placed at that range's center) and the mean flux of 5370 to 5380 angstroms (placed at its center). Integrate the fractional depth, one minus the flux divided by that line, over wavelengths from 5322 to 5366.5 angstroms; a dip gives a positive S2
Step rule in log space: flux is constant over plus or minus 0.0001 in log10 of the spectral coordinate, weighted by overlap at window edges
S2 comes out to 0.38 angstroms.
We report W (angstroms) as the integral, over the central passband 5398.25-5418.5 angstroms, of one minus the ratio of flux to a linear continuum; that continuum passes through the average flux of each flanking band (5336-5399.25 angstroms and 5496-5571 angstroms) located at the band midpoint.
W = 0.82 angstroms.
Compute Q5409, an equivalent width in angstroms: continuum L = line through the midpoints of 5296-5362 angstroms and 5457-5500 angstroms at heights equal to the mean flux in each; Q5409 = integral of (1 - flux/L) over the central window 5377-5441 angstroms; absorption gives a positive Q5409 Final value 0.8 angstroms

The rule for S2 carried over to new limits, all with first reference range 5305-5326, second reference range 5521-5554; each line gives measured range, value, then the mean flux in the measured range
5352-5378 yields 1.2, 2.65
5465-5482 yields 0.4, 2.67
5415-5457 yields 0.3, 2.73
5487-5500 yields -0.3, 2.79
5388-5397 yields 0.3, 2.67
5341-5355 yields 0.5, 2.69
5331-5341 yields 0.6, 2.64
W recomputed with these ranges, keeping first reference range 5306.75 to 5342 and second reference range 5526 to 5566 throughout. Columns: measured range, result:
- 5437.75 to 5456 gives 0.0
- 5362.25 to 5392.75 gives 0.4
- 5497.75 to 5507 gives -0.2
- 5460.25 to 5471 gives 0.0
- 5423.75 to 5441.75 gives -0.1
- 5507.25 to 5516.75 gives 0.5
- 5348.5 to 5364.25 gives 0.3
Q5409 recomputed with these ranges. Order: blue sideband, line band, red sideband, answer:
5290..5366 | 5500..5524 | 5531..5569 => 0.9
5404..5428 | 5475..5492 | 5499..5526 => -0.5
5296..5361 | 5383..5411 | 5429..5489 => 0.9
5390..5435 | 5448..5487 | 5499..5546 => -0.5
